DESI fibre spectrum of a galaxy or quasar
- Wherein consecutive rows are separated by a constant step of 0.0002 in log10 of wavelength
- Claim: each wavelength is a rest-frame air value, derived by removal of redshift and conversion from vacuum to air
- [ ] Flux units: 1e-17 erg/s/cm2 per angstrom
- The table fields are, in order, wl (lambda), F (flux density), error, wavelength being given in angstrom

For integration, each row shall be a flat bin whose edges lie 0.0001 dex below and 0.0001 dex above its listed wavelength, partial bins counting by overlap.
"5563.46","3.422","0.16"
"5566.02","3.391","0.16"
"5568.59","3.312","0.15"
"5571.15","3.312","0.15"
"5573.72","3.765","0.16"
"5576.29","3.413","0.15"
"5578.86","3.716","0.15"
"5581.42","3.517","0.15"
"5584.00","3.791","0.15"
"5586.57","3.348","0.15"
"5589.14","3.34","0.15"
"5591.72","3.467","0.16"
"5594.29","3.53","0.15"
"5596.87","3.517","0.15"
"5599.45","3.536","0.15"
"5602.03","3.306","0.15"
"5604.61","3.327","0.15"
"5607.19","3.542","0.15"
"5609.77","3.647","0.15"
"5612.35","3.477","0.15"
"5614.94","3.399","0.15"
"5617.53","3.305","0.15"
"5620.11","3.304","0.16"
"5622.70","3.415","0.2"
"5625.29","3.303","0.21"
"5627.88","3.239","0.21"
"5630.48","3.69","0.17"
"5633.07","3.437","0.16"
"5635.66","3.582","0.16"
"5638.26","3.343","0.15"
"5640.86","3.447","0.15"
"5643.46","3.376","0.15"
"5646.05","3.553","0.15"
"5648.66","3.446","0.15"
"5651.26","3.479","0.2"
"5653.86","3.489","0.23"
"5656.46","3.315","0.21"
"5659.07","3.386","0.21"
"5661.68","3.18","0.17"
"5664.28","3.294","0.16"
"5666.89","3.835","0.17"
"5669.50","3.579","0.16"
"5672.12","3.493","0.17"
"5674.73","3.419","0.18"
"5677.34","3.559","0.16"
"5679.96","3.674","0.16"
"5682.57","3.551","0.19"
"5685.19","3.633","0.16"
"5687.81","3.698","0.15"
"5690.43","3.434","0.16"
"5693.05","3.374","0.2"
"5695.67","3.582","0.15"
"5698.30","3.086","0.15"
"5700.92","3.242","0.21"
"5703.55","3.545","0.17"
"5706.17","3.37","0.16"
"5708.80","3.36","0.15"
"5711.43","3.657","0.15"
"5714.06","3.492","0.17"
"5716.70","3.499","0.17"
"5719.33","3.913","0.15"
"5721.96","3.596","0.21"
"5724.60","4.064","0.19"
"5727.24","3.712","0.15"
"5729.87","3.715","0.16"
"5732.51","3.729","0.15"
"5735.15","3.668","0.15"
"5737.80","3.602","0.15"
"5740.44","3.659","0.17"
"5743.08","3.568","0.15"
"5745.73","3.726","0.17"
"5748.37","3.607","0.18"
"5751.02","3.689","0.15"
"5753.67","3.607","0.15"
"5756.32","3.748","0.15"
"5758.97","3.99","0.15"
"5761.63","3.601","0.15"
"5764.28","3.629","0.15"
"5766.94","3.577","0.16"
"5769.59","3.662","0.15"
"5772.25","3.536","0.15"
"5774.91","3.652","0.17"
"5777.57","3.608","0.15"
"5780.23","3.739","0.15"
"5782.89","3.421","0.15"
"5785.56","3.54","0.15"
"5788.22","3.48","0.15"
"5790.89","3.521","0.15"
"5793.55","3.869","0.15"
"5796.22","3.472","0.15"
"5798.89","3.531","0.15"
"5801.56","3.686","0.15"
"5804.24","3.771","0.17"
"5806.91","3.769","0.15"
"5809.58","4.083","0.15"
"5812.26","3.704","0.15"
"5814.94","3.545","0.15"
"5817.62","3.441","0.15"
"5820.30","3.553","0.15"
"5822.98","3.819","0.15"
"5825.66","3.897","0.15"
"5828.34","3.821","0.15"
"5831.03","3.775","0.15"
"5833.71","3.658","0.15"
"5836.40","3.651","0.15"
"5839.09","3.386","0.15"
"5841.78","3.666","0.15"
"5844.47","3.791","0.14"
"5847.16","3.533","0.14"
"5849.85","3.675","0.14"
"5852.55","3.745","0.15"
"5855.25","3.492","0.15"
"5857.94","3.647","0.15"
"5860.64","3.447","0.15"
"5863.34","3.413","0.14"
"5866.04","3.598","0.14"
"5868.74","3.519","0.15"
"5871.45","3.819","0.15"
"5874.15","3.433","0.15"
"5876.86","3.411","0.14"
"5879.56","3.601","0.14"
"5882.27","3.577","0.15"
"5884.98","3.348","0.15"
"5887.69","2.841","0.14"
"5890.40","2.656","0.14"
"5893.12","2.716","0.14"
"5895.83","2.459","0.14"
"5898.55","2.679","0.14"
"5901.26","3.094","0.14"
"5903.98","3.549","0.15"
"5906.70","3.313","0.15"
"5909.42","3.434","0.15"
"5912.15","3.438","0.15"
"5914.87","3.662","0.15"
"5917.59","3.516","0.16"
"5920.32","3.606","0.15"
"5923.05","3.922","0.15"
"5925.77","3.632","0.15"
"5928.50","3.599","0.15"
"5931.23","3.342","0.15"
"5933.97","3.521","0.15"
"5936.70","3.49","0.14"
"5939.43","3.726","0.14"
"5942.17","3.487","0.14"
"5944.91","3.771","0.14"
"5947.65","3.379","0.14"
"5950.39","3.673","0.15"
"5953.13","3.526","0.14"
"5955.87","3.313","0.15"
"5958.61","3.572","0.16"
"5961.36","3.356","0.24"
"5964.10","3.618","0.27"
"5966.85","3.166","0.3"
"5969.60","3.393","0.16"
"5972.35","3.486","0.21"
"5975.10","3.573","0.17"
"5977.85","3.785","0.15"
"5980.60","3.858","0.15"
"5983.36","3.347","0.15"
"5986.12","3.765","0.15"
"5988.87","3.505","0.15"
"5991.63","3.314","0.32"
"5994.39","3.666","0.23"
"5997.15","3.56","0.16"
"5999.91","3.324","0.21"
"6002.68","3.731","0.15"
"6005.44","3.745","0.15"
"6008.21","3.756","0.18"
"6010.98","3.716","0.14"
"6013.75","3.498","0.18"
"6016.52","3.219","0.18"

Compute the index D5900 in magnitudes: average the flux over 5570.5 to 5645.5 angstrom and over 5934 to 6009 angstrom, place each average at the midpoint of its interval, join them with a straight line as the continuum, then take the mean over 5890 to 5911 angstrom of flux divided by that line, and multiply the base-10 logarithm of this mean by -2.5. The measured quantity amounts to 0.18 mag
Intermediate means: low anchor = 3.46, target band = 3.01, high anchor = 3.55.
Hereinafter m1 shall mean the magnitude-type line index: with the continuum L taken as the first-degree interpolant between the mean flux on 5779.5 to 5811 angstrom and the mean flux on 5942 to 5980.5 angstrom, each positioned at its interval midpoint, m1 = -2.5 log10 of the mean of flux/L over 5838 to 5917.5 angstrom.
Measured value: 0.07 mag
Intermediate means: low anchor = 3.66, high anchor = 3.52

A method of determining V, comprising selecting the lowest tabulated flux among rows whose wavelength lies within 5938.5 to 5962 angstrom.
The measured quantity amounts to 3.313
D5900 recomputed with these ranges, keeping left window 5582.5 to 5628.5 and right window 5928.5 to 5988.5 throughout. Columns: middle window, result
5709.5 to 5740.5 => -0.07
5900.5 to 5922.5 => 0.01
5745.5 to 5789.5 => -0.05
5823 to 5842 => -0.06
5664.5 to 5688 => -0.04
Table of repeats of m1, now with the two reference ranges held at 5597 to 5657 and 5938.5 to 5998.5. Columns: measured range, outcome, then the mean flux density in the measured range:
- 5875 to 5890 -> 0.063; 3.31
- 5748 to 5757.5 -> -0.059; 3.67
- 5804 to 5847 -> -0.063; 3.7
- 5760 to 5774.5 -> -0.041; 3.61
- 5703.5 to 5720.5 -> -0.026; 3.55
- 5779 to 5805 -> -0.035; 3.6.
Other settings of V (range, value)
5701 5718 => 3.36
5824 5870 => 3.386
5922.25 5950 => 3.342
